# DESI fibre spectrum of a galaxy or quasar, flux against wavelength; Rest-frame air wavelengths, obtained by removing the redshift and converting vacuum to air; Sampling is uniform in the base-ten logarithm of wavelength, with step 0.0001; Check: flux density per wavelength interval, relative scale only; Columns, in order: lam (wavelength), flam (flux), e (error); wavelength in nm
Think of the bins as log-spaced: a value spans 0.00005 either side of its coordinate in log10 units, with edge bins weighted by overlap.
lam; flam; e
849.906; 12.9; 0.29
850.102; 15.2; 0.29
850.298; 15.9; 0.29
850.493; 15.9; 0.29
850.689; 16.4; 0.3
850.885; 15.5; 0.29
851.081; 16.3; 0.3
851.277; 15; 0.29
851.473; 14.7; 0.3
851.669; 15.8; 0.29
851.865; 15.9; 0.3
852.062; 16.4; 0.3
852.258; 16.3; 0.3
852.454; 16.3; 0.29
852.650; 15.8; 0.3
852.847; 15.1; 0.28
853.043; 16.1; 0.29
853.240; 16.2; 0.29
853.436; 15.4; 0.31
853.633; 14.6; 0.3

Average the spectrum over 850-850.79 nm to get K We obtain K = 15.8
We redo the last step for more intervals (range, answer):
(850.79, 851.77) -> 15.5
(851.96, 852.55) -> 16.3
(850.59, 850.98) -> 15.9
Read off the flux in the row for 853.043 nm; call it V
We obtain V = 16.1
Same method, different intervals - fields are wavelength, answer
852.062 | 16.4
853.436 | 15.4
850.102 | 15.2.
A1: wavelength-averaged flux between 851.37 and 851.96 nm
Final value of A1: 15.5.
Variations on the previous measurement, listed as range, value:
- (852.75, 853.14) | 15.6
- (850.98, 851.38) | 15.6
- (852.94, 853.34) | 16.1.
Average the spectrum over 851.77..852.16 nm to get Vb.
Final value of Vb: 16.1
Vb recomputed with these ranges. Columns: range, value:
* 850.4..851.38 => 15.8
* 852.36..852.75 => 16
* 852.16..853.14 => 15.9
